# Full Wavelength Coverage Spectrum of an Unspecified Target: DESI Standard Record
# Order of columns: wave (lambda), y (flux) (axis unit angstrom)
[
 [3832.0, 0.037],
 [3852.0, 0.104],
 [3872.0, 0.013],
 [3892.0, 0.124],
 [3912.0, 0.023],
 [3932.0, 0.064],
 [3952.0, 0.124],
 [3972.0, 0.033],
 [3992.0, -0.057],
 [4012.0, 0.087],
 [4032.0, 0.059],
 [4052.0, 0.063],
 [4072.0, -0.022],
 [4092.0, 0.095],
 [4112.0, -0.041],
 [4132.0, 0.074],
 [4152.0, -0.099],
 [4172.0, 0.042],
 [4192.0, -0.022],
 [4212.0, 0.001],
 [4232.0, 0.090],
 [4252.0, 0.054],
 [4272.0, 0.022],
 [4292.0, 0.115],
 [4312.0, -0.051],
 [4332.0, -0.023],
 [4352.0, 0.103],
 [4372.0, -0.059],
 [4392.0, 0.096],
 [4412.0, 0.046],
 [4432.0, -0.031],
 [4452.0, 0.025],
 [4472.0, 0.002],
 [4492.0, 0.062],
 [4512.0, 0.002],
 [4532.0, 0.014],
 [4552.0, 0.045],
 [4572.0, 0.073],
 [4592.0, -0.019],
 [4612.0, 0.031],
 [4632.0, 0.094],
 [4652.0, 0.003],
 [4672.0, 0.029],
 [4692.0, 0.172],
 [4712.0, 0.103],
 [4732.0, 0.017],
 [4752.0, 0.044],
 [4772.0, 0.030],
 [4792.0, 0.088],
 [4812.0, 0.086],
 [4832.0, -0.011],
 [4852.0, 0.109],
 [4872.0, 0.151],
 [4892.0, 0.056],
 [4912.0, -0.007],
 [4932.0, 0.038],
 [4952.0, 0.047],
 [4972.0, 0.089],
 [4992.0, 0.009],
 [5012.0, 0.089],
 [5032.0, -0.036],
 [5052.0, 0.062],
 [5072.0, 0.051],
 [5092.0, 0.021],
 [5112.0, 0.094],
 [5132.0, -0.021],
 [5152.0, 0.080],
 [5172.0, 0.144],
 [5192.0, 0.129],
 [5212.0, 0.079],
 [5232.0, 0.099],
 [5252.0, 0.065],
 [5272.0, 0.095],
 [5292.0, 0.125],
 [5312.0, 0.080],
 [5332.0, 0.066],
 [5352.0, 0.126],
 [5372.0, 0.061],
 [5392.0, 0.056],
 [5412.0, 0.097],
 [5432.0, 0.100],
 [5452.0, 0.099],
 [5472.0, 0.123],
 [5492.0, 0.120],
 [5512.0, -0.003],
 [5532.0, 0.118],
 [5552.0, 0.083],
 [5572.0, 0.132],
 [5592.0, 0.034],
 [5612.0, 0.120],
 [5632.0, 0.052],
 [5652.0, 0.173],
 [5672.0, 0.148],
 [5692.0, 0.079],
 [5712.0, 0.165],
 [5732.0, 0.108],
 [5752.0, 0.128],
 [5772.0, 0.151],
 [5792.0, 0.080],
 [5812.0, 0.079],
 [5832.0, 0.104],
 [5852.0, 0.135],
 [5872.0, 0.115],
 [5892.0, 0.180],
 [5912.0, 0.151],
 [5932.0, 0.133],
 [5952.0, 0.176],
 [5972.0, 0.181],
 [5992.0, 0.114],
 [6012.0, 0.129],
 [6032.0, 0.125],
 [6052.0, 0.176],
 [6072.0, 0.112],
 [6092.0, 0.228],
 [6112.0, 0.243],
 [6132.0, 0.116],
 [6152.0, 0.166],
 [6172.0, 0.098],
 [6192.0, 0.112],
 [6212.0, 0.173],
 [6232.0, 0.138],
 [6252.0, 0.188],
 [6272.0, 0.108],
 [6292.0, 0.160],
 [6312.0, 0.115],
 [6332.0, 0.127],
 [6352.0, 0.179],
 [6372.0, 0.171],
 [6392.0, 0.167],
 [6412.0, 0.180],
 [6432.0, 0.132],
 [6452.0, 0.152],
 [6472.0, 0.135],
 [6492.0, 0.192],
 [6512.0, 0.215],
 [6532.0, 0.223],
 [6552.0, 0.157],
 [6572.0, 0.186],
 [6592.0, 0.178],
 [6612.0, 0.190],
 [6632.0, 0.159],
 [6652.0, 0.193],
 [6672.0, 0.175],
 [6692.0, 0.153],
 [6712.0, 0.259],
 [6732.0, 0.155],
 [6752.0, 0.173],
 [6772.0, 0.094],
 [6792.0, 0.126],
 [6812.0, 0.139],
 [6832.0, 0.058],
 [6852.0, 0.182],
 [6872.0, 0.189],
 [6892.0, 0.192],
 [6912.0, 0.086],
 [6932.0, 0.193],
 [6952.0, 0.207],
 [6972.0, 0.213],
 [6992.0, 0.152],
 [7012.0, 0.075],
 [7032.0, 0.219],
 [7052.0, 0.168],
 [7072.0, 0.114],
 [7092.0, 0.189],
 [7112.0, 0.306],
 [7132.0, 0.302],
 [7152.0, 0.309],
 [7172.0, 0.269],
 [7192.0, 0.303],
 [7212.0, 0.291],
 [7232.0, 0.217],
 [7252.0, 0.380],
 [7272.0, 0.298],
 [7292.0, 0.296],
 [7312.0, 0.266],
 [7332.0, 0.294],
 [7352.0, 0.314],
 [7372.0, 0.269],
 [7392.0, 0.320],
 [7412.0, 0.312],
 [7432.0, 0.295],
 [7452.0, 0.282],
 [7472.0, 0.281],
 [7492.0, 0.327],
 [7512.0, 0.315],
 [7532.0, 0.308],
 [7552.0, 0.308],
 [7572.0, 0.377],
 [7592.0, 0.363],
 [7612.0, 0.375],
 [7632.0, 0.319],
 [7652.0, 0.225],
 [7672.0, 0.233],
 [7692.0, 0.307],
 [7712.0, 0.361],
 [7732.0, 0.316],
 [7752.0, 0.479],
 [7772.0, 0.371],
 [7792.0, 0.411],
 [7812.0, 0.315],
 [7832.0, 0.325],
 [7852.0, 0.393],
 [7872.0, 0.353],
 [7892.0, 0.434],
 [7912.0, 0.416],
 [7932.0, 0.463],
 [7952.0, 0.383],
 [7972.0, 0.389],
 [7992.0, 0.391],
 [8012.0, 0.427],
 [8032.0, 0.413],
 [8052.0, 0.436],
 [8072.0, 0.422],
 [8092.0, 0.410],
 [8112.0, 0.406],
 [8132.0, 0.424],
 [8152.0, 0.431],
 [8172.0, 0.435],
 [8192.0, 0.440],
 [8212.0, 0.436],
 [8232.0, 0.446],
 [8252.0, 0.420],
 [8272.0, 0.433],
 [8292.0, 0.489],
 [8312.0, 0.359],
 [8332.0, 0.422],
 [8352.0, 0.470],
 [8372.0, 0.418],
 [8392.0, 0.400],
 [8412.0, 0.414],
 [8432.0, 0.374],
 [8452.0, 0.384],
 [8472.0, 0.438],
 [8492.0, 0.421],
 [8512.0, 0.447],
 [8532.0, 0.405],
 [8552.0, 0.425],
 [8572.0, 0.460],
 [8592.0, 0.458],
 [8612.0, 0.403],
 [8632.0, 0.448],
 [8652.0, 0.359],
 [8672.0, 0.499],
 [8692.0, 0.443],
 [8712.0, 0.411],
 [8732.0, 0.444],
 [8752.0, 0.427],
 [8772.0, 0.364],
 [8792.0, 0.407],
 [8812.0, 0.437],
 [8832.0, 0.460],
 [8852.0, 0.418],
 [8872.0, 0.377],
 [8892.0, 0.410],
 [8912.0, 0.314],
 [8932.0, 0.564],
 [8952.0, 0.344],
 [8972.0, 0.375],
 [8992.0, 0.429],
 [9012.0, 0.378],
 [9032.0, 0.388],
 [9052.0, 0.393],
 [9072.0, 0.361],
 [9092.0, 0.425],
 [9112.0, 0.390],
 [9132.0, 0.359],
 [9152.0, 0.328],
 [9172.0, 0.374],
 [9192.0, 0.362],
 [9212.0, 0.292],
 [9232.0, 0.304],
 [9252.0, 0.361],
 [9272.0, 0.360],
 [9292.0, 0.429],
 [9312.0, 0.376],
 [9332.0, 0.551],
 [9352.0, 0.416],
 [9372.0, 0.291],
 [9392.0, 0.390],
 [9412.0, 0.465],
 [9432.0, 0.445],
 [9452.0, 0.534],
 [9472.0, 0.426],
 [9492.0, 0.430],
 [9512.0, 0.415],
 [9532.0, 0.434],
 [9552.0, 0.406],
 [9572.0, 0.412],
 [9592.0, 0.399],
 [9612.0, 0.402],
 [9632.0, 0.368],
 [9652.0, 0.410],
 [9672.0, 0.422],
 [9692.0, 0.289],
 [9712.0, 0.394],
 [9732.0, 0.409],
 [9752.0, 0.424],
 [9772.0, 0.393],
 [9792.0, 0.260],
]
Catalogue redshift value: 0.78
